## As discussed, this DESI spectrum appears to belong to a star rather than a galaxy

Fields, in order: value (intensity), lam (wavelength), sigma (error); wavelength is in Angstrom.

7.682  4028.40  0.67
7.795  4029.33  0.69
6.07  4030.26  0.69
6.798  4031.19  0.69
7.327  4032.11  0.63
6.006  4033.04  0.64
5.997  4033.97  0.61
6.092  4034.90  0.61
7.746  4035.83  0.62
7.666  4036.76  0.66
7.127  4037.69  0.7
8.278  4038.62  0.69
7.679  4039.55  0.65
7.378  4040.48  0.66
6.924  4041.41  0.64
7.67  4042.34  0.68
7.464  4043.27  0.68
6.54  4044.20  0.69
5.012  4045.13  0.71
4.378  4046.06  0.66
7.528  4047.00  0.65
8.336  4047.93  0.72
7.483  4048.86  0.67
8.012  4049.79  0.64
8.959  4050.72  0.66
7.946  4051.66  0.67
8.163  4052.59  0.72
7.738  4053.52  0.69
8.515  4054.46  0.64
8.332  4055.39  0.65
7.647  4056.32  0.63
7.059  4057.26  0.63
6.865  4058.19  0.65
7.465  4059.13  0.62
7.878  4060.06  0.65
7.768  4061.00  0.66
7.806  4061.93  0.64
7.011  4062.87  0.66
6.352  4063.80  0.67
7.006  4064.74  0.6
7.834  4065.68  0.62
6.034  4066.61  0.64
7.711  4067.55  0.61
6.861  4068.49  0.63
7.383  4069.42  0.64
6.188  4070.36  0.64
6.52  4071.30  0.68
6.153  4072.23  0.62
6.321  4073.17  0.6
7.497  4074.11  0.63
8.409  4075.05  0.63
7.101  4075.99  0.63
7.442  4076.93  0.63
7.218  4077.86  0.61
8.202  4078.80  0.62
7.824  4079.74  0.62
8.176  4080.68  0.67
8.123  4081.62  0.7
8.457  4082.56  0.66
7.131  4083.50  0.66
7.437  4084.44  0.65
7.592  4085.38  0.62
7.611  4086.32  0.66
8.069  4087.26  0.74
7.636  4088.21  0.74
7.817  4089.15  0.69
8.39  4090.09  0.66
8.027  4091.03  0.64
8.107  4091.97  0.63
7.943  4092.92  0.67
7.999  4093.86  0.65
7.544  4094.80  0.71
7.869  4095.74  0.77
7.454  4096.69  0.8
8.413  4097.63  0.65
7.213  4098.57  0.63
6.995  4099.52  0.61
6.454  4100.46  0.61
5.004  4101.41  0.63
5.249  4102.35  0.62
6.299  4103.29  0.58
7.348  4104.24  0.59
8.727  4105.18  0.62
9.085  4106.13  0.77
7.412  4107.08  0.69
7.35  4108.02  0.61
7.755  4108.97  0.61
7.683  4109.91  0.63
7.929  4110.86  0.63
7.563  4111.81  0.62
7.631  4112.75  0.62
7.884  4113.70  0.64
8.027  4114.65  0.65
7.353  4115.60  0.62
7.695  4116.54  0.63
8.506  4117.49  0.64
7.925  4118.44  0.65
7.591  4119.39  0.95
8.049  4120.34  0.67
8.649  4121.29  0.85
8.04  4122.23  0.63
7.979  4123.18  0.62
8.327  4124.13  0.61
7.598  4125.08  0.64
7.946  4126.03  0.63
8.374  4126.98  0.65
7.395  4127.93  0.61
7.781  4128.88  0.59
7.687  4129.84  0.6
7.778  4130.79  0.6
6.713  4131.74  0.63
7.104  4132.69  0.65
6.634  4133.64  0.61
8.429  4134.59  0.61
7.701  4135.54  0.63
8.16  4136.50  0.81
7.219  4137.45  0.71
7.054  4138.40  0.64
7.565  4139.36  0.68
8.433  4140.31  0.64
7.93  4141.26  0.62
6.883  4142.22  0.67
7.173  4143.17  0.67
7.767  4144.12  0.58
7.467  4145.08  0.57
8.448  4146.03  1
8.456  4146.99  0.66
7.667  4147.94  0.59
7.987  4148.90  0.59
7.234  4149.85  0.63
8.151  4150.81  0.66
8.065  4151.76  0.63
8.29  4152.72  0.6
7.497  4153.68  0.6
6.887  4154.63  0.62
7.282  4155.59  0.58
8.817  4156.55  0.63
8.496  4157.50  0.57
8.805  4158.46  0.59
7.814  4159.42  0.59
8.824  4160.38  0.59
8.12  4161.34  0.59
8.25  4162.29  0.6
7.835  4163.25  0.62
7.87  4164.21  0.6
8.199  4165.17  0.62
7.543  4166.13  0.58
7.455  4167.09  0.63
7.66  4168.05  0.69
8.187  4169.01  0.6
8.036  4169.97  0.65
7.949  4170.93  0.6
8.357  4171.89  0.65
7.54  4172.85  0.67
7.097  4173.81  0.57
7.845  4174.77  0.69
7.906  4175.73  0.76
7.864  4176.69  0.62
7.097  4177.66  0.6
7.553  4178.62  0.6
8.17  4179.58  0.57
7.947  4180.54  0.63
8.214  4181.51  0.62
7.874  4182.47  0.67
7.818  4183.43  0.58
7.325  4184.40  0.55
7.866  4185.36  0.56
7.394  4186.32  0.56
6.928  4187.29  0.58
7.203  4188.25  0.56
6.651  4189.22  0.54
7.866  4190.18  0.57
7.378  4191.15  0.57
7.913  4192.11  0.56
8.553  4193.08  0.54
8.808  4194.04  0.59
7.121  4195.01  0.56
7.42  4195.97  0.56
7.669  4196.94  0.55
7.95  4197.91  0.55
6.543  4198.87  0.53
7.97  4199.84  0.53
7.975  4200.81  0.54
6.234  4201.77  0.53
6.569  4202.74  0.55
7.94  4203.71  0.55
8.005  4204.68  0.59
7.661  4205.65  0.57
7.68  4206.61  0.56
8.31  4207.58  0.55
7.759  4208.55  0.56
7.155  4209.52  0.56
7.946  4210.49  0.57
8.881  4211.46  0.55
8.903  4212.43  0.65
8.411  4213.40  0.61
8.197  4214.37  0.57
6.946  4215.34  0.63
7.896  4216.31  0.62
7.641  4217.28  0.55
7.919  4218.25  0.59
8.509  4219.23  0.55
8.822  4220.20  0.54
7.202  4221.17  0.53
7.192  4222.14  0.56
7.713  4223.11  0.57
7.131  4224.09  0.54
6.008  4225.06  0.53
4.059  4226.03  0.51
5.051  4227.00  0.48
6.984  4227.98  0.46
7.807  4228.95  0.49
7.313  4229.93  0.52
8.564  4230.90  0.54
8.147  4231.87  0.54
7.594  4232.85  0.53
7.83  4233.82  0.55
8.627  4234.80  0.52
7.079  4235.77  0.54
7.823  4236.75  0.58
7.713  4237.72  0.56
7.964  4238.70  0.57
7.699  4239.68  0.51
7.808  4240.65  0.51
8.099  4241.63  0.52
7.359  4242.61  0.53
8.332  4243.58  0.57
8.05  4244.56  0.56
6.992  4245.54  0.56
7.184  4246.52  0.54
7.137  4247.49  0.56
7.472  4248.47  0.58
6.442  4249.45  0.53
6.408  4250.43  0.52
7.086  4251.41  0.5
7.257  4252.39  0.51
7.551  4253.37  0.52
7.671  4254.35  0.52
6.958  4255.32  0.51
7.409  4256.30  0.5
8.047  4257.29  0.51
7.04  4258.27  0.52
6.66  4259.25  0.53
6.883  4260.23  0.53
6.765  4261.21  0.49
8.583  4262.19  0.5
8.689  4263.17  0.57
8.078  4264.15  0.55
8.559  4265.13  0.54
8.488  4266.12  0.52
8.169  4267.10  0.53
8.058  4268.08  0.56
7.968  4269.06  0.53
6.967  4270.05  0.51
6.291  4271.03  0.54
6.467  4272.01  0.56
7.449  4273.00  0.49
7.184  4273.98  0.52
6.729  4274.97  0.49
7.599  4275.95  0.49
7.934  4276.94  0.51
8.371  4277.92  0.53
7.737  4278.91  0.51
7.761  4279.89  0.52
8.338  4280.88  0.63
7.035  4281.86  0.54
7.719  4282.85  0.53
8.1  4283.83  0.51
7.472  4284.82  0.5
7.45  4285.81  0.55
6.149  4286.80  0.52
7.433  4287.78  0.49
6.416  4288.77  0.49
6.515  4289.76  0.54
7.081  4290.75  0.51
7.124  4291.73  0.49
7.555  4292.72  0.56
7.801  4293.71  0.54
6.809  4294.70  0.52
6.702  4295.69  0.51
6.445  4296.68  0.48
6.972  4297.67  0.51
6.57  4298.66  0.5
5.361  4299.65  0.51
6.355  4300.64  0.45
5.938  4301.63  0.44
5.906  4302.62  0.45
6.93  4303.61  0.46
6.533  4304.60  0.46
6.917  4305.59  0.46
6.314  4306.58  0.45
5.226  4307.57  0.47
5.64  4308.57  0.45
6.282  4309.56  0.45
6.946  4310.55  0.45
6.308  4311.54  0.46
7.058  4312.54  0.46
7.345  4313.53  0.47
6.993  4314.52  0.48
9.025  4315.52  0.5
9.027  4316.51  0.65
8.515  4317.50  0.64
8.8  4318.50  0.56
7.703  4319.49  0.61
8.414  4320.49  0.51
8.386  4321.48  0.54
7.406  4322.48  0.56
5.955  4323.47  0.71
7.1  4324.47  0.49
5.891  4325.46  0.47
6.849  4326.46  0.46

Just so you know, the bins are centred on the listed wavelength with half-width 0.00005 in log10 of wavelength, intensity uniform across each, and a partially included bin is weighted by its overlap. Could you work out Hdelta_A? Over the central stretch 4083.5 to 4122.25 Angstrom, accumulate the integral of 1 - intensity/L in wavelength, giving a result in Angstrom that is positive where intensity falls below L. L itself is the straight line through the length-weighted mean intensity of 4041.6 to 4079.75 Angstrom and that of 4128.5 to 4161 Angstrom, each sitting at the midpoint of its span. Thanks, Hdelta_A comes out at -0.49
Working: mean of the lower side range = 7.3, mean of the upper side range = 7.77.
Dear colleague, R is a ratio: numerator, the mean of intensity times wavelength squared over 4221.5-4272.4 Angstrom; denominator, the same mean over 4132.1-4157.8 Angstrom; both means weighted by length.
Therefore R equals 1.01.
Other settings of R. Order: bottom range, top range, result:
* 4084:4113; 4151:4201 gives 1.07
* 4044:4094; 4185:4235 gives 1.08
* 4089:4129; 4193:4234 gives 1.04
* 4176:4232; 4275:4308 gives 0.96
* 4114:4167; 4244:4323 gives 0.99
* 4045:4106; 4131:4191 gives 1.09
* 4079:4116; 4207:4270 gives 1.07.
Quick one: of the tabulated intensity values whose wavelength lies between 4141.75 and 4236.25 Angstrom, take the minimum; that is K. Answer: 4.059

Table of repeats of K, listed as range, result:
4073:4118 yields 5.004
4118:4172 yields 6.634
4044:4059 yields 4.378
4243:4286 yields 6.291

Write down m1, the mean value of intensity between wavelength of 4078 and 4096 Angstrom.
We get 7.88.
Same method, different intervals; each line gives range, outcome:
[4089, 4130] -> 7.68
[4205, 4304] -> 7.41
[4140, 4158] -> 7.84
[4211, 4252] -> 7.52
